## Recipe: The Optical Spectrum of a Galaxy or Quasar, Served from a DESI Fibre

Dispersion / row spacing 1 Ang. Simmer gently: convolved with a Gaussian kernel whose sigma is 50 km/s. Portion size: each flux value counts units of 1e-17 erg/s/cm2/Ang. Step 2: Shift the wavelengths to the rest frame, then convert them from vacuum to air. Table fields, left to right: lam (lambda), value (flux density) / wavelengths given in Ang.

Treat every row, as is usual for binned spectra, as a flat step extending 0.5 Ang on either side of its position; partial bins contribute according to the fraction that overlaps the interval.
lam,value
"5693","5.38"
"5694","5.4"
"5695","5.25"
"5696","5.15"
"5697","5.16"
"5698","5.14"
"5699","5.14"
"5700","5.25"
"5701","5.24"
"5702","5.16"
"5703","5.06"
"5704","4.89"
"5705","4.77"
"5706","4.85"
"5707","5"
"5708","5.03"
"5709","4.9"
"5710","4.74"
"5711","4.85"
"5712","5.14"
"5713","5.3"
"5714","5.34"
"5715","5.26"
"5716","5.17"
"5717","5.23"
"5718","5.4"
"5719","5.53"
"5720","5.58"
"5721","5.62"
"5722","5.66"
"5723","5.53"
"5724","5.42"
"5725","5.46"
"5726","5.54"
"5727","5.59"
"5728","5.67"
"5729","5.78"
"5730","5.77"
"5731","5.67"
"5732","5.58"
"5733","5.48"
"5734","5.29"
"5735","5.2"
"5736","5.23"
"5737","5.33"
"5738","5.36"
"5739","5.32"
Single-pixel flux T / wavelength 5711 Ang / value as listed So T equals 4.85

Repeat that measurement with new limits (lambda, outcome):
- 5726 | 5.54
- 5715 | 5.26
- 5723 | 5.53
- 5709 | 4.9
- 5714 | 5.34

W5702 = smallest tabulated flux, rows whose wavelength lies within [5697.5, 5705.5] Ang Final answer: 4.77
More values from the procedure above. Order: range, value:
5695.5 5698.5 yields 5.14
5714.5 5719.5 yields 5.17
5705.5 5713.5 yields 4.74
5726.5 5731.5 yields 5.59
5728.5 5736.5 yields 5.2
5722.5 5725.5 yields 5.42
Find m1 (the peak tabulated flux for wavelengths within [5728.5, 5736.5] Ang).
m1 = 5.78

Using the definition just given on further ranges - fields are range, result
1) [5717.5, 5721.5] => 5.62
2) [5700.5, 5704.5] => 5.24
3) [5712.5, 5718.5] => 5.4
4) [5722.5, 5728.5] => 5.67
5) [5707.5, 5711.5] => 5.03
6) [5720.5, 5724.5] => 5.66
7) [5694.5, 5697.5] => 5.25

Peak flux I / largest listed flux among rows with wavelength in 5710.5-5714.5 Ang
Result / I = 5.34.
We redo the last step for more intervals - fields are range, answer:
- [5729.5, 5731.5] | 5.77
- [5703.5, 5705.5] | 4.89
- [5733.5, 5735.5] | 5.29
